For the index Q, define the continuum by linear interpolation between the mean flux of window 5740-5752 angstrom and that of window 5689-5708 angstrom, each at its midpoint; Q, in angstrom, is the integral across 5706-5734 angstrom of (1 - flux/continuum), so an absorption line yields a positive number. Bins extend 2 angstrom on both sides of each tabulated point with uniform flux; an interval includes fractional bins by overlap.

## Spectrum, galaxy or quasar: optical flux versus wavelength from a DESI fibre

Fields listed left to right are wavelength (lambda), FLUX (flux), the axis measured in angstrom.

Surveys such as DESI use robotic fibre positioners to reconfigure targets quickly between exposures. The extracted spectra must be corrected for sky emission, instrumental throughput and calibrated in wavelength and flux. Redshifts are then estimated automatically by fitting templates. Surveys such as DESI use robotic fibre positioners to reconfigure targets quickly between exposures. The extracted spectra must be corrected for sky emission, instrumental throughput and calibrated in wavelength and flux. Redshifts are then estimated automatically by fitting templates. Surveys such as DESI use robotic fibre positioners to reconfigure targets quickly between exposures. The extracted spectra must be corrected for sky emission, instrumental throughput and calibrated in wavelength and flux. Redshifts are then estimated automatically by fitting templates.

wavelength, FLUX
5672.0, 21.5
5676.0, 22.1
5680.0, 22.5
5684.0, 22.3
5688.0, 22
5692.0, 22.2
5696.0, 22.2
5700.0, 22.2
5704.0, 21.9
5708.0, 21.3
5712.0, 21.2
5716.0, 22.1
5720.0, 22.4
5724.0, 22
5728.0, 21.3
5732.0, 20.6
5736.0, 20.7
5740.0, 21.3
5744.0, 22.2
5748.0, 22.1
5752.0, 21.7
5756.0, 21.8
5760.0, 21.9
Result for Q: 0.5 angstrom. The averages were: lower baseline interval 22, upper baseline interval 21.9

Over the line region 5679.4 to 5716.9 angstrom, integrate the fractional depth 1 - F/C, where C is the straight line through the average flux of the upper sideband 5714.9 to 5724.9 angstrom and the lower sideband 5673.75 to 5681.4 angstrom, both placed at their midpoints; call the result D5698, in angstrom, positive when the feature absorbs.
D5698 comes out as 0.4 angstrom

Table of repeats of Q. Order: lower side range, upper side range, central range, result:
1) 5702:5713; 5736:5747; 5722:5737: 0.3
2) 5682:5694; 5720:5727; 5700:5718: 0.3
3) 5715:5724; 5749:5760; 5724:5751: 0.7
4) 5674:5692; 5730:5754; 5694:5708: 0.0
